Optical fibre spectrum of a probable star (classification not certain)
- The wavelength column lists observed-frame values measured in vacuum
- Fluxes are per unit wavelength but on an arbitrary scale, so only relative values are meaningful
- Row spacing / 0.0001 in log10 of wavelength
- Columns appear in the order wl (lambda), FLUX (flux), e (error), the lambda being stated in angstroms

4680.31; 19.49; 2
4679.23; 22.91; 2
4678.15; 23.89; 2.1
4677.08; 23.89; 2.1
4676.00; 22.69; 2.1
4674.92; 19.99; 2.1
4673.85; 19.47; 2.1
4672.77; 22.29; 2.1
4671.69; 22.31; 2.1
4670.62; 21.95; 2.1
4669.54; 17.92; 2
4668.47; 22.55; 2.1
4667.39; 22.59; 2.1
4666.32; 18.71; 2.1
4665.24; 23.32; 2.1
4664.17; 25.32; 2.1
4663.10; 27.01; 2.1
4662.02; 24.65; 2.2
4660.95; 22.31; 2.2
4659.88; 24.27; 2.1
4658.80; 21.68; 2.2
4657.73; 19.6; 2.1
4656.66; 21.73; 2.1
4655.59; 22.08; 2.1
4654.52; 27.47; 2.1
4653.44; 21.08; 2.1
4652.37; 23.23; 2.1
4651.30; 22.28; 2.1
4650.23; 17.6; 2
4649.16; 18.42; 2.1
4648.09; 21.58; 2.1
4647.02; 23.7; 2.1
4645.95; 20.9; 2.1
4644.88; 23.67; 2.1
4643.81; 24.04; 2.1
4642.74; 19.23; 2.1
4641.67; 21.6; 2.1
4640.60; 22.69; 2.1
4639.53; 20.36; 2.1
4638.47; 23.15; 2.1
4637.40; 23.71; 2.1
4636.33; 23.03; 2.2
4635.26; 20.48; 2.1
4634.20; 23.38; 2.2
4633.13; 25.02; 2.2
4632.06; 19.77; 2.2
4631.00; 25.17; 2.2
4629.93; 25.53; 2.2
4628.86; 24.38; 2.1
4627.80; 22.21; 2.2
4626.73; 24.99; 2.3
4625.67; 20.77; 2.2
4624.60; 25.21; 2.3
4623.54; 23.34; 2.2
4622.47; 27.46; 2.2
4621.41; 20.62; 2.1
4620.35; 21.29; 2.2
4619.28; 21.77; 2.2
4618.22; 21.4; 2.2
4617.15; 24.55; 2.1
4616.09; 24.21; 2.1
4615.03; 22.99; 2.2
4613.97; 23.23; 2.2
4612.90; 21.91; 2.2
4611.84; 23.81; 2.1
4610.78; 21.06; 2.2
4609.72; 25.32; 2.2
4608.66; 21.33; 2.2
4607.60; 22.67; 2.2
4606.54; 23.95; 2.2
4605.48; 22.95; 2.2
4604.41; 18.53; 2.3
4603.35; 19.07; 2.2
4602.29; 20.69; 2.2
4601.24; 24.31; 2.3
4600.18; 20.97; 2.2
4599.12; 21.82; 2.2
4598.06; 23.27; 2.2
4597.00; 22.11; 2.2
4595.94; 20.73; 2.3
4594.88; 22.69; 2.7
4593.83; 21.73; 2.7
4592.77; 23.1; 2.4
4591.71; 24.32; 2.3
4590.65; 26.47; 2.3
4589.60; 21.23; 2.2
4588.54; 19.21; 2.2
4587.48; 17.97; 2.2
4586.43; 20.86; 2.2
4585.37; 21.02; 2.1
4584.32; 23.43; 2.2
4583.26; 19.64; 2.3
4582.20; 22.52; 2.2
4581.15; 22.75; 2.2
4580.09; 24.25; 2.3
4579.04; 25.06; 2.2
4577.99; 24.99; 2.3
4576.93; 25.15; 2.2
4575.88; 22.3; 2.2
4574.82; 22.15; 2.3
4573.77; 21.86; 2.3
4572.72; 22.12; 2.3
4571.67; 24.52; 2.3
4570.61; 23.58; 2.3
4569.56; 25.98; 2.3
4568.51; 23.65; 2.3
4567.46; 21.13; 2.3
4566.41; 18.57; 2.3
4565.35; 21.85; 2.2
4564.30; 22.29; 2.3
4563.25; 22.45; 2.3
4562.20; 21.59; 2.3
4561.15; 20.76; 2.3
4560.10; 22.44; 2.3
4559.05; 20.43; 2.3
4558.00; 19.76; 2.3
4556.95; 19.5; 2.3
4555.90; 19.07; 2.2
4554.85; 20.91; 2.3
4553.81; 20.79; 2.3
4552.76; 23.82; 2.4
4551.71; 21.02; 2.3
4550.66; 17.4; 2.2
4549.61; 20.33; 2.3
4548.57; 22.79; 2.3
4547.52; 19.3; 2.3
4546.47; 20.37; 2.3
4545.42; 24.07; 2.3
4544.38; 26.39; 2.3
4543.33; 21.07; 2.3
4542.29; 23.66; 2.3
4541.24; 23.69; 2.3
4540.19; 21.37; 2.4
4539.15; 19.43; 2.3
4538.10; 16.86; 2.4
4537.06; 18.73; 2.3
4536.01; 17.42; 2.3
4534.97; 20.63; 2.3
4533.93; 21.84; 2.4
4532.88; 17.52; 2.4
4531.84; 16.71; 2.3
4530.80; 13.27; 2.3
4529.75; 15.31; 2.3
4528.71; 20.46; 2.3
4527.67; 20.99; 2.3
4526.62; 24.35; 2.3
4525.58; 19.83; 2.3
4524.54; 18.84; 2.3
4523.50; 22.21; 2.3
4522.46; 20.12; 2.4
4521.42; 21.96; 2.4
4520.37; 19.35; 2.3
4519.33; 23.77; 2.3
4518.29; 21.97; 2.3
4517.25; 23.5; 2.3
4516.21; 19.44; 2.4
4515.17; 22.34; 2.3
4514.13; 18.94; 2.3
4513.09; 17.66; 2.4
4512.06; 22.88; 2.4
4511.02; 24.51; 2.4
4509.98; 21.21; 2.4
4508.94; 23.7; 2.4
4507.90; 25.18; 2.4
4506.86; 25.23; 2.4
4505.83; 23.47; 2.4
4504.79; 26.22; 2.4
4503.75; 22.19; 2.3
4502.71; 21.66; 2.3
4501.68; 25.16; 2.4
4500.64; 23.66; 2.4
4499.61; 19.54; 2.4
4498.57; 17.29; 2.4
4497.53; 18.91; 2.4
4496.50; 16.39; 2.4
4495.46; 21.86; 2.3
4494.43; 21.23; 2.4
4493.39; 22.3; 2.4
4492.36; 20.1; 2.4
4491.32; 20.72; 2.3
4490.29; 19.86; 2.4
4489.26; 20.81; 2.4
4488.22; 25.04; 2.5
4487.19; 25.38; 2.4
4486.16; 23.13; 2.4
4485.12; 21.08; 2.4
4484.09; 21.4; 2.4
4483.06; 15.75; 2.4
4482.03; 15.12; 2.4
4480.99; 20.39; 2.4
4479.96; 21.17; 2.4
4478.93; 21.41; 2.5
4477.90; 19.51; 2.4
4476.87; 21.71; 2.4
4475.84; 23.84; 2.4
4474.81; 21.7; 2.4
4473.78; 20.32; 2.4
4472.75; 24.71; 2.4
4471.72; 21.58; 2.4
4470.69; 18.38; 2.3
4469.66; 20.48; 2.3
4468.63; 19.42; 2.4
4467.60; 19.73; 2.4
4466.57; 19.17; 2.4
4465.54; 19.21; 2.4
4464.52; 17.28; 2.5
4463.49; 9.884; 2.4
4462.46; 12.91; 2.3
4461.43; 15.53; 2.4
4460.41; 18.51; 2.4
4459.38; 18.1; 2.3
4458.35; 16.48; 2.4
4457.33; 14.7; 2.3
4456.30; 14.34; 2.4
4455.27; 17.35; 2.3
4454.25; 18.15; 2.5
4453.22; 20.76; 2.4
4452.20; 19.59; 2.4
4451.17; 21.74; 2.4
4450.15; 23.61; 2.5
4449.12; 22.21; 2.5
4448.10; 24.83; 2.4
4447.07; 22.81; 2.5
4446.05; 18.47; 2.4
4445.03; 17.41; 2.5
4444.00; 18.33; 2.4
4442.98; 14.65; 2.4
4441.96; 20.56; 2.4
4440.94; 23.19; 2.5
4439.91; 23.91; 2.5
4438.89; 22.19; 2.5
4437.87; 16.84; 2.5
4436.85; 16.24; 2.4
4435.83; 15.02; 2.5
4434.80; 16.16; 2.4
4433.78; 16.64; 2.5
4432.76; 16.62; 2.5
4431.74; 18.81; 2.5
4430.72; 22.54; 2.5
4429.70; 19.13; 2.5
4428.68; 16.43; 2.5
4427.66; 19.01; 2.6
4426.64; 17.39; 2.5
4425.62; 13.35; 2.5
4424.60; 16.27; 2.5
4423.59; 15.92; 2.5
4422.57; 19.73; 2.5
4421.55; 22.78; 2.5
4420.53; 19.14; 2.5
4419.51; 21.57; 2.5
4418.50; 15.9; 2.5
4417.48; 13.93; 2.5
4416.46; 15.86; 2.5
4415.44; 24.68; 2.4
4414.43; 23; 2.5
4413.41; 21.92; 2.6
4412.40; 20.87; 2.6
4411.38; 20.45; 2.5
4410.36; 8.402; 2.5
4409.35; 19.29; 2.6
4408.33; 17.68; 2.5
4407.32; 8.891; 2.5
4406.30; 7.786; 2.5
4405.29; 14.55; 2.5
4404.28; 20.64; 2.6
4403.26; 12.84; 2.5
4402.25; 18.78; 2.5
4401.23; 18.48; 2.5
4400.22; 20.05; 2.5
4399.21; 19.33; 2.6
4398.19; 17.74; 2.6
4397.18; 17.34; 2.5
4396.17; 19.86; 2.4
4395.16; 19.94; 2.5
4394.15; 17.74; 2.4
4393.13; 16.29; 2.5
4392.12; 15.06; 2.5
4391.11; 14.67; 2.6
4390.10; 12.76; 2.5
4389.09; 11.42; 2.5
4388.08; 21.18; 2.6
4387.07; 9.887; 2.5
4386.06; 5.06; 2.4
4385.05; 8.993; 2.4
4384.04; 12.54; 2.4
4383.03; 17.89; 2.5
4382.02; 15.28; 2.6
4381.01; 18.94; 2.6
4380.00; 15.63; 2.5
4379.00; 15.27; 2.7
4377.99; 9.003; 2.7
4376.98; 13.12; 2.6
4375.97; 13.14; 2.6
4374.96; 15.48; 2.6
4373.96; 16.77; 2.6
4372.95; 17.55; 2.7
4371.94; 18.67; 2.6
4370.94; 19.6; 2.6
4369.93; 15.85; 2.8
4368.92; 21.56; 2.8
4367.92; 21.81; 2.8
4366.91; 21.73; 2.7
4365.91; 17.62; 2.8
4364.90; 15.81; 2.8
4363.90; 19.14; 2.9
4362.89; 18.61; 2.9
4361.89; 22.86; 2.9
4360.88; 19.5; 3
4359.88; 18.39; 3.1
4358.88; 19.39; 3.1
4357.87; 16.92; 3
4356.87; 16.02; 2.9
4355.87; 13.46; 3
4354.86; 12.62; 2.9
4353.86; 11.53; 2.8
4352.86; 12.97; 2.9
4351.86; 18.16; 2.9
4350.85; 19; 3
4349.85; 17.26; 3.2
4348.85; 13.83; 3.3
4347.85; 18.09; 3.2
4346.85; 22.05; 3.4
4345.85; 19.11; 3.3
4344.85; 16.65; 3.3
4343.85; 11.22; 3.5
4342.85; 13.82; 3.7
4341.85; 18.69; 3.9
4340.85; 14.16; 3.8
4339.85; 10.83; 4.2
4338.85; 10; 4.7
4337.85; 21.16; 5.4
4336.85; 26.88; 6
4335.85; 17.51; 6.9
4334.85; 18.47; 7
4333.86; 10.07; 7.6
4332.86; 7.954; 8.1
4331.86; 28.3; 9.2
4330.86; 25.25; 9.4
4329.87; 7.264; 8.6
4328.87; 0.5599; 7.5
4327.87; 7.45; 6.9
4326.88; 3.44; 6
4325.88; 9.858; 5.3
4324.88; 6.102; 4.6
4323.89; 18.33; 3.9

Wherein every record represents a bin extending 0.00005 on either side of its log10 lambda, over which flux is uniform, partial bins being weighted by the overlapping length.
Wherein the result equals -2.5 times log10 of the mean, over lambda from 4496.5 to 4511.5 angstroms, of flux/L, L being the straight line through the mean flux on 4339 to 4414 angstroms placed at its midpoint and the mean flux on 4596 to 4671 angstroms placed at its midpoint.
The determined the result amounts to -0.162 mag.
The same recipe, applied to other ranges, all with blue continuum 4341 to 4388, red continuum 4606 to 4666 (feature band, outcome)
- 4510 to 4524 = -0.079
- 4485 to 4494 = -0.147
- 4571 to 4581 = -0.107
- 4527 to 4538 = 0.112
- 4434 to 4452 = -0.096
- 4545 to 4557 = -0.003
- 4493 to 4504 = -0.075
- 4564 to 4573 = -0.073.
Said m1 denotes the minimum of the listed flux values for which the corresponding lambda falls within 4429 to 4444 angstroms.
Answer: 14.65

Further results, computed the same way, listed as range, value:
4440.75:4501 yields 9.884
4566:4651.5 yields 17.6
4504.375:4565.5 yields 13.27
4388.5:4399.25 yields 11.42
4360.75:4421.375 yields 5.06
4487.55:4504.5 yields 16.39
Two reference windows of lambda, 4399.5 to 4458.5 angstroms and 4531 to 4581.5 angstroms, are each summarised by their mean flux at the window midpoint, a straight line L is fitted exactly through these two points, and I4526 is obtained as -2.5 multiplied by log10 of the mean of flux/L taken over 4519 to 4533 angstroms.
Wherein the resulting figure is 0.06 mag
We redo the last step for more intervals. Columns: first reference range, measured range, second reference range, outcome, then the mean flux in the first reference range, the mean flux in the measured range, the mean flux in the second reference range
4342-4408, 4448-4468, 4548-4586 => 0.04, 16.2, 18.1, 22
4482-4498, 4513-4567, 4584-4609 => 0.04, 20.7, 20.6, 21.8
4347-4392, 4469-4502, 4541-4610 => -0.08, 16.1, 20.9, 22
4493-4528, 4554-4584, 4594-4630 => 0.00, 21.7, 22.2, 22.6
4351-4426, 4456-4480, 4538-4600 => 0.02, 16.7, 18.8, 22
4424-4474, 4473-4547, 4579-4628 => -0.05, 18.6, 21.1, 22.4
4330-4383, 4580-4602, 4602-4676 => -0.03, 16.9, 22.1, 22.4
